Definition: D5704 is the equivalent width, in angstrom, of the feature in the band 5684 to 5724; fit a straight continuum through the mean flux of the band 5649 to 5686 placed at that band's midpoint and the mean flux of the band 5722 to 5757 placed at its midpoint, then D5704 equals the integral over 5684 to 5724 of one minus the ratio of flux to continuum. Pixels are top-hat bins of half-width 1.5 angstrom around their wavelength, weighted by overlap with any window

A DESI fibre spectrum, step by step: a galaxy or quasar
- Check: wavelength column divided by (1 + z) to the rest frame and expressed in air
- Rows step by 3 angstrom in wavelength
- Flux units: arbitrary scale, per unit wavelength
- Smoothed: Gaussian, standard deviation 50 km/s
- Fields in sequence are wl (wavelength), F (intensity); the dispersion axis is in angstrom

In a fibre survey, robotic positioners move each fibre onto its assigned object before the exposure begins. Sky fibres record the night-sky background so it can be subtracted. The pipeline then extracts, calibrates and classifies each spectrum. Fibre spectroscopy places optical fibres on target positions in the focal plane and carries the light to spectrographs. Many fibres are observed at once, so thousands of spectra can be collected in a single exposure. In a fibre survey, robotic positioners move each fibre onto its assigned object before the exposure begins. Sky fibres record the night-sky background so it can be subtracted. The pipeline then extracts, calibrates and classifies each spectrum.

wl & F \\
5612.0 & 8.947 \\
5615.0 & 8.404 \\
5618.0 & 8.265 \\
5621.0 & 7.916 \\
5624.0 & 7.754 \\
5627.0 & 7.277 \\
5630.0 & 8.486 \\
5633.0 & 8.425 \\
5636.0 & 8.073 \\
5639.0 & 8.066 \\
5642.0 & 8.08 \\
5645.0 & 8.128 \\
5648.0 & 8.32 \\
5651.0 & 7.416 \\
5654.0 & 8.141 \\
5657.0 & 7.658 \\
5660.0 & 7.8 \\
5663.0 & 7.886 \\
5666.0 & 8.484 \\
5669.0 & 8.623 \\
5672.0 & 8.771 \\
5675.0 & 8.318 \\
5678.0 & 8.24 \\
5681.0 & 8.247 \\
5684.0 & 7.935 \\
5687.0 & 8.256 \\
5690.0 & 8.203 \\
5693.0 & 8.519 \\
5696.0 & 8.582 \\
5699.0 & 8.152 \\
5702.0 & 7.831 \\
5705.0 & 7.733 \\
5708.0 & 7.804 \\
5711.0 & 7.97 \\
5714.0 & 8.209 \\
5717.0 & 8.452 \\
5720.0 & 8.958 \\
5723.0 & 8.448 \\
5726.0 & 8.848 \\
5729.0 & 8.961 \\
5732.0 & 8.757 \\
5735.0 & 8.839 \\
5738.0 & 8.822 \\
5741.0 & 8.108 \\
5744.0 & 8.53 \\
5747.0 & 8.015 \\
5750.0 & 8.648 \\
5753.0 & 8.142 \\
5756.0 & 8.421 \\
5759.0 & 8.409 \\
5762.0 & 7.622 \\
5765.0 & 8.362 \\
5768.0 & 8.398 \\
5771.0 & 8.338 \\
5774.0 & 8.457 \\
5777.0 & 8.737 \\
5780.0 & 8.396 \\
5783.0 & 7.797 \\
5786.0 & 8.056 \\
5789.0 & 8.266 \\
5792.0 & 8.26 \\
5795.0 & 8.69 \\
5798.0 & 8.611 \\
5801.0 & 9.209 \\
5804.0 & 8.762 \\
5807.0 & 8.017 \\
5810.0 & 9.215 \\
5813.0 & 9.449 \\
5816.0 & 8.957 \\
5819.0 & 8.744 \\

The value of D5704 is 0.56 angstrom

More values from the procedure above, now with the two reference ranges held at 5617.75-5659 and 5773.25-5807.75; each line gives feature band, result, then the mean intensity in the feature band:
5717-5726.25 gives -0.5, 8.69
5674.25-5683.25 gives -0.1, 8.24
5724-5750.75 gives -1.0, 8.61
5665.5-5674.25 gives -0.6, 8.62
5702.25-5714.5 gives 0.5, 7.9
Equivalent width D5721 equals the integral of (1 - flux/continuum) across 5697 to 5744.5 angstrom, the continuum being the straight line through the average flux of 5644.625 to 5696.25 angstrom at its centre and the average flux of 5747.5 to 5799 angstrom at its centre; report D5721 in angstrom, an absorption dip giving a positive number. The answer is -0.8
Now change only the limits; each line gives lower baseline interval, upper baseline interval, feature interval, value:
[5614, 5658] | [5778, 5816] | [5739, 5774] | 0.6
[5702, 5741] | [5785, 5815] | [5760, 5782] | 0.7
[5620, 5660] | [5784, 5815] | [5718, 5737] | -1.0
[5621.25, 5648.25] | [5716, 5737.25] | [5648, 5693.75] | 0.9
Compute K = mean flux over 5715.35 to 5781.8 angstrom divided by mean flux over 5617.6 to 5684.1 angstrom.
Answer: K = 1.05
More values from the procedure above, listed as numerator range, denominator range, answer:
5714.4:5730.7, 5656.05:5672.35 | 1.06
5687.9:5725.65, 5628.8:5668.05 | 1.02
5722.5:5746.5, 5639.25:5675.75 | 1.06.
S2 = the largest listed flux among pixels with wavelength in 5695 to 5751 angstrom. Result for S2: 8.961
